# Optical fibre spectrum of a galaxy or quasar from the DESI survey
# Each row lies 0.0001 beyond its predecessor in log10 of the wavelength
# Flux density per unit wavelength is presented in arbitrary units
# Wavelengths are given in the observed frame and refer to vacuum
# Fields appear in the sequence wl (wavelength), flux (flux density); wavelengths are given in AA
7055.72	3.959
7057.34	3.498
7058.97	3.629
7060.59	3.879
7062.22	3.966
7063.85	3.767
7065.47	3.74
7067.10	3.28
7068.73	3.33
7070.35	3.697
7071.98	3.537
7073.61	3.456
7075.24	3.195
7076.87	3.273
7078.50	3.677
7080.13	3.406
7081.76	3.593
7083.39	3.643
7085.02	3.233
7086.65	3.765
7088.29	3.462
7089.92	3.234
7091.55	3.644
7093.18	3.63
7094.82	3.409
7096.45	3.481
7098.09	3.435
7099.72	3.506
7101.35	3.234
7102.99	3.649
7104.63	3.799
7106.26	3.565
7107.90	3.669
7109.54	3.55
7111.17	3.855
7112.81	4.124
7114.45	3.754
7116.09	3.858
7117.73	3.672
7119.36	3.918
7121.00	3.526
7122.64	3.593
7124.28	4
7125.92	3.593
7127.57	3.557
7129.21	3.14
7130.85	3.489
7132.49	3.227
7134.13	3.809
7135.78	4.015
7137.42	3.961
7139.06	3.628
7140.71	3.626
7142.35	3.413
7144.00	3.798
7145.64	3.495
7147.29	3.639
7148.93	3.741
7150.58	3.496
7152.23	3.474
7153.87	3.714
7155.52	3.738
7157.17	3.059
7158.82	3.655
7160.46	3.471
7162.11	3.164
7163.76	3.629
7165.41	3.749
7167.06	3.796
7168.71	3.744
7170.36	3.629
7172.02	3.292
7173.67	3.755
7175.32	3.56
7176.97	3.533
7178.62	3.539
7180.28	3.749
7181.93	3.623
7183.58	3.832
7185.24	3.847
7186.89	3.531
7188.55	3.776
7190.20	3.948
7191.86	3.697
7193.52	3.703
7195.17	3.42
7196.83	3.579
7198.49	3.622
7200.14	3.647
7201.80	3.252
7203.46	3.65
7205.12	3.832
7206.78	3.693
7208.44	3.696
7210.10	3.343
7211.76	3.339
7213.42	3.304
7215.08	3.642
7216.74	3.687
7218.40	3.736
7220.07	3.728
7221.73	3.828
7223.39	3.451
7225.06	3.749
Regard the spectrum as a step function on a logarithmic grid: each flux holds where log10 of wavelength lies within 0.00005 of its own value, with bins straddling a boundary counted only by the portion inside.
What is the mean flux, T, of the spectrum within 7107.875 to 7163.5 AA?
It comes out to 3.63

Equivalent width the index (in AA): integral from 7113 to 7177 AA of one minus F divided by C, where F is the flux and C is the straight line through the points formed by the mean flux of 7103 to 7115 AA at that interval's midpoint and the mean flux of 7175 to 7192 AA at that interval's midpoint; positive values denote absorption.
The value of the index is 1.8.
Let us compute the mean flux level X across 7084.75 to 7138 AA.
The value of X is 3.62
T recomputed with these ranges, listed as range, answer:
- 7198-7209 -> 3.63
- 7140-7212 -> 3.6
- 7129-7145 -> 3.63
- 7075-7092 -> 3.47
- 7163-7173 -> 3.64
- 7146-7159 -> 3.56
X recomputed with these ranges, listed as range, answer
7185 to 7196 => 3.7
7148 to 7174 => 3.57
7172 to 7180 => 3.58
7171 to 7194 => 3.67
